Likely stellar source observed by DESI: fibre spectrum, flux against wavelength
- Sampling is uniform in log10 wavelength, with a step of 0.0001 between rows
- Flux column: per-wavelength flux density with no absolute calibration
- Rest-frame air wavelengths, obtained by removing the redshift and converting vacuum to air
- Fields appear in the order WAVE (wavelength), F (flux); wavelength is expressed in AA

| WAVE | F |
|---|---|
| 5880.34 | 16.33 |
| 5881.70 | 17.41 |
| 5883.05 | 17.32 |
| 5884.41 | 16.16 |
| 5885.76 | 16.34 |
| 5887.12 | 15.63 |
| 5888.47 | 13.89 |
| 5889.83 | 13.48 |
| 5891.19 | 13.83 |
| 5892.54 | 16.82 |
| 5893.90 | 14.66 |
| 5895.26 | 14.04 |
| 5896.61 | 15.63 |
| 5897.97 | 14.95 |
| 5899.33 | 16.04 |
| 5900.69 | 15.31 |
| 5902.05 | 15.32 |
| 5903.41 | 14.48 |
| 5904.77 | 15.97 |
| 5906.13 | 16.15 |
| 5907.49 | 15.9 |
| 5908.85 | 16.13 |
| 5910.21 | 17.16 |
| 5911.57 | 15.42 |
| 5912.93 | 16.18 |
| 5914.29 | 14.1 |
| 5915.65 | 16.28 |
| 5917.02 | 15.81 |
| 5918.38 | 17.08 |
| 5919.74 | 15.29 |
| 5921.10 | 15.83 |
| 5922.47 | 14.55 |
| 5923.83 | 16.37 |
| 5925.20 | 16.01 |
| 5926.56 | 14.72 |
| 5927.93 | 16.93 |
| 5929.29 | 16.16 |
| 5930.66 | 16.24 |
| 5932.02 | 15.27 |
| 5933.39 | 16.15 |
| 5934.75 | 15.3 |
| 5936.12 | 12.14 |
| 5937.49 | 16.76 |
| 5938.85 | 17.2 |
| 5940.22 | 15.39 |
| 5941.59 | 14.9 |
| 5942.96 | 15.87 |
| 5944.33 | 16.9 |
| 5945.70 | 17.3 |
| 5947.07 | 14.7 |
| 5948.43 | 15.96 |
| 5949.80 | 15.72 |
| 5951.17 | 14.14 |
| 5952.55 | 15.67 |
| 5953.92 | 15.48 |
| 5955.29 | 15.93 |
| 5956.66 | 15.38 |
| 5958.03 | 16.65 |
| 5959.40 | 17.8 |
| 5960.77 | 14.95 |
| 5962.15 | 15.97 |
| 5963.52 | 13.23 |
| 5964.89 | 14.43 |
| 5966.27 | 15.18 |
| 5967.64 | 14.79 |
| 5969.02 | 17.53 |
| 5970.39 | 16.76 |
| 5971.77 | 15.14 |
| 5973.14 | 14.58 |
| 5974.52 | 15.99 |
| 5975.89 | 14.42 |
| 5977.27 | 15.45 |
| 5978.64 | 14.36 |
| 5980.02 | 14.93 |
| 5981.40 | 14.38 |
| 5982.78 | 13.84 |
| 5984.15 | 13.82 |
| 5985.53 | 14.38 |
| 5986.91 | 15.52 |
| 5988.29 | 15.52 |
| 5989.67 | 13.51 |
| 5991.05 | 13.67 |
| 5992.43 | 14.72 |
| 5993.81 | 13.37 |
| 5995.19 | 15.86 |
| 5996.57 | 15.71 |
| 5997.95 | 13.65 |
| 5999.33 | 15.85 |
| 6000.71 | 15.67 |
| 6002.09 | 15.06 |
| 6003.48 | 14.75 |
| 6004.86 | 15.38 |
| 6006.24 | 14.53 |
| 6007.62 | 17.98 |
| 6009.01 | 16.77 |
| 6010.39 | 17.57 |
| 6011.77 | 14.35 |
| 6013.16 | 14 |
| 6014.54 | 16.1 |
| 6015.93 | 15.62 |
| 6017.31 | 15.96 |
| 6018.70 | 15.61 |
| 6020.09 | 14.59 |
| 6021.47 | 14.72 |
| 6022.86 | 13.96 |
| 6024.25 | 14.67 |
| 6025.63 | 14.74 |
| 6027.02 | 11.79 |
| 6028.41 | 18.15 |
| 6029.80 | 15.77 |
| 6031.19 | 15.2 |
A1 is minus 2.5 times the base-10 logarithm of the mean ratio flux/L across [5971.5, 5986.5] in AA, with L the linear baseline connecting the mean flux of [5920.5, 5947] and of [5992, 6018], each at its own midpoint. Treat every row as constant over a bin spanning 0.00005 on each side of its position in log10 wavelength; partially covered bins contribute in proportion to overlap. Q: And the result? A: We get 0.06 mag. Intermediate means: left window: 15.8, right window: 15.4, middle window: 14.7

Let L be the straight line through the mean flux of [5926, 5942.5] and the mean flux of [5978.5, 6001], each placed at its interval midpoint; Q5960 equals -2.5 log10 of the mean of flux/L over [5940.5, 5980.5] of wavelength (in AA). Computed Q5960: -0.027 mag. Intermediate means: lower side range 15.6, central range 15.5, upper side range 14.6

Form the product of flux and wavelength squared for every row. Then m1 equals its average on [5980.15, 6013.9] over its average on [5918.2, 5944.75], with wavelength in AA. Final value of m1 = 0.98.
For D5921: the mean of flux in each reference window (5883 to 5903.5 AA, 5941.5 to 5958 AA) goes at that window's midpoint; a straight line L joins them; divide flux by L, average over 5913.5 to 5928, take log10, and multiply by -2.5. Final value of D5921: -0.02 mag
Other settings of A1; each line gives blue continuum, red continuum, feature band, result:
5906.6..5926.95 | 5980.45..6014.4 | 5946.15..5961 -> -0.02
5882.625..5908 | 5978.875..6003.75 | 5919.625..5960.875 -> -0.05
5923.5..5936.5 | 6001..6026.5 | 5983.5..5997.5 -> 0.06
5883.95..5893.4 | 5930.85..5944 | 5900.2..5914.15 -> -0.03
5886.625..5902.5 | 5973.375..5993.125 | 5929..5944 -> -0.06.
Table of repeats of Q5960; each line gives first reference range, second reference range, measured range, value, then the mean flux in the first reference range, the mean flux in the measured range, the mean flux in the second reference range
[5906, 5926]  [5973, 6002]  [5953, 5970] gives -0.03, 15.9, 15.6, 14.7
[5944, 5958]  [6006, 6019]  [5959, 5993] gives 0.06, 15.7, 15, 15.9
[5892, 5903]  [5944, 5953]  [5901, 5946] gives -0.02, 15.3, 15.8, 15.7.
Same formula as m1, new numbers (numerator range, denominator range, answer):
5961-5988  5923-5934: 0.95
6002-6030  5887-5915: 1.04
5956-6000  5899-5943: 0.98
